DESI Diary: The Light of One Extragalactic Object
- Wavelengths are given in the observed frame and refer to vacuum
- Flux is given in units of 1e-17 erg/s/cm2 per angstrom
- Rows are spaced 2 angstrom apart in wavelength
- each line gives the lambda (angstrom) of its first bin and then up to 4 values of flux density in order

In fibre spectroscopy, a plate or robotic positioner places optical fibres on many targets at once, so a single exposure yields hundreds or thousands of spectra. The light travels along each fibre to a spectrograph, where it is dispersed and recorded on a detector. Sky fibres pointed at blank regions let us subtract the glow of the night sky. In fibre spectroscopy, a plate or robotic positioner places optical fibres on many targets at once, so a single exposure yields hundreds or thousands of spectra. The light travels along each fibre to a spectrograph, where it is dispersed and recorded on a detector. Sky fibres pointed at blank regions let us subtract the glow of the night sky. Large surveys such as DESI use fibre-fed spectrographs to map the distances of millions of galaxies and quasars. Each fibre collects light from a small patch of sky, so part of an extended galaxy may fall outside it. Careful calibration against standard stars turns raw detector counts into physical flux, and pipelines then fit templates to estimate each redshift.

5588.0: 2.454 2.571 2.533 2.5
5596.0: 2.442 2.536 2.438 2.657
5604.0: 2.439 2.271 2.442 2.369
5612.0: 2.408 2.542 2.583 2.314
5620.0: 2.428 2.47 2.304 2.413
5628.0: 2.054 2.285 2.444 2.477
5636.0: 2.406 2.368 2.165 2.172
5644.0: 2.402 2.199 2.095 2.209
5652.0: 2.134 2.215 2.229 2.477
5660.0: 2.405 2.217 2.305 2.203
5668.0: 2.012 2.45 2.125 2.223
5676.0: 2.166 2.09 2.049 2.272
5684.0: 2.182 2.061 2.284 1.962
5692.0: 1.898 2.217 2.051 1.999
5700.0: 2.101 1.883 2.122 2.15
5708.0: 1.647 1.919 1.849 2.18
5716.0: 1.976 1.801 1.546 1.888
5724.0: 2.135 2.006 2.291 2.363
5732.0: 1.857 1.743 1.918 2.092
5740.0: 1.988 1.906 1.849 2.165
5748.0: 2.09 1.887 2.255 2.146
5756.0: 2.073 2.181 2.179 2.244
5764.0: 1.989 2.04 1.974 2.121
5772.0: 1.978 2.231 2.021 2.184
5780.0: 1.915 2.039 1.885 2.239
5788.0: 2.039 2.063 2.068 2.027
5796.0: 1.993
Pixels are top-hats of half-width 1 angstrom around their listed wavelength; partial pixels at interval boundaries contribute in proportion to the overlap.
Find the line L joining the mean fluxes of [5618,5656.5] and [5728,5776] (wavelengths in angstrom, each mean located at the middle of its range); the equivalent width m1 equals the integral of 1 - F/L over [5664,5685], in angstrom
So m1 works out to 0.3 angstrom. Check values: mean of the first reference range 2.29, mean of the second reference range 2.06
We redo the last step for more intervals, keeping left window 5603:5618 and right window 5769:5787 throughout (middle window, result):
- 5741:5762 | 0.43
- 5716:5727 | 1.53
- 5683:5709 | 2.34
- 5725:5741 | 0.98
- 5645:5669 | 1.06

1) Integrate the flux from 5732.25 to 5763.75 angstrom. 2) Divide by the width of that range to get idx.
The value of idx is 2.04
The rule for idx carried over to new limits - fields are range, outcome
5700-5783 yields 2.02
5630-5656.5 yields 2.27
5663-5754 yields 2.05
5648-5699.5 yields 2.18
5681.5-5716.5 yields 2.04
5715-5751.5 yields 1.98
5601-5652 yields 2.35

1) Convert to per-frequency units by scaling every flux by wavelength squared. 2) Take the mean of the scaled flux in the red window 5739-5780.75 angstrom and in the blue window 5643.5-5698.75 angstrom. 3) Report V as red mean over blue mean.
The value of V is 1.0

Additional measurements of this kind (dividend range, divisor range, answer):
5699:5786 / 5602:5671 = 0.90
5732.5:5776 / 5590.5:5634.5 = 0.89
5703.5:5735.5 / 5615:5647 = 0.86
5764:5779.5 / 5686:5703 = 1.04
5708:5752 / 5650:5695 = 0.92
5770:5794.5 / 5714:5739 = 1.06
